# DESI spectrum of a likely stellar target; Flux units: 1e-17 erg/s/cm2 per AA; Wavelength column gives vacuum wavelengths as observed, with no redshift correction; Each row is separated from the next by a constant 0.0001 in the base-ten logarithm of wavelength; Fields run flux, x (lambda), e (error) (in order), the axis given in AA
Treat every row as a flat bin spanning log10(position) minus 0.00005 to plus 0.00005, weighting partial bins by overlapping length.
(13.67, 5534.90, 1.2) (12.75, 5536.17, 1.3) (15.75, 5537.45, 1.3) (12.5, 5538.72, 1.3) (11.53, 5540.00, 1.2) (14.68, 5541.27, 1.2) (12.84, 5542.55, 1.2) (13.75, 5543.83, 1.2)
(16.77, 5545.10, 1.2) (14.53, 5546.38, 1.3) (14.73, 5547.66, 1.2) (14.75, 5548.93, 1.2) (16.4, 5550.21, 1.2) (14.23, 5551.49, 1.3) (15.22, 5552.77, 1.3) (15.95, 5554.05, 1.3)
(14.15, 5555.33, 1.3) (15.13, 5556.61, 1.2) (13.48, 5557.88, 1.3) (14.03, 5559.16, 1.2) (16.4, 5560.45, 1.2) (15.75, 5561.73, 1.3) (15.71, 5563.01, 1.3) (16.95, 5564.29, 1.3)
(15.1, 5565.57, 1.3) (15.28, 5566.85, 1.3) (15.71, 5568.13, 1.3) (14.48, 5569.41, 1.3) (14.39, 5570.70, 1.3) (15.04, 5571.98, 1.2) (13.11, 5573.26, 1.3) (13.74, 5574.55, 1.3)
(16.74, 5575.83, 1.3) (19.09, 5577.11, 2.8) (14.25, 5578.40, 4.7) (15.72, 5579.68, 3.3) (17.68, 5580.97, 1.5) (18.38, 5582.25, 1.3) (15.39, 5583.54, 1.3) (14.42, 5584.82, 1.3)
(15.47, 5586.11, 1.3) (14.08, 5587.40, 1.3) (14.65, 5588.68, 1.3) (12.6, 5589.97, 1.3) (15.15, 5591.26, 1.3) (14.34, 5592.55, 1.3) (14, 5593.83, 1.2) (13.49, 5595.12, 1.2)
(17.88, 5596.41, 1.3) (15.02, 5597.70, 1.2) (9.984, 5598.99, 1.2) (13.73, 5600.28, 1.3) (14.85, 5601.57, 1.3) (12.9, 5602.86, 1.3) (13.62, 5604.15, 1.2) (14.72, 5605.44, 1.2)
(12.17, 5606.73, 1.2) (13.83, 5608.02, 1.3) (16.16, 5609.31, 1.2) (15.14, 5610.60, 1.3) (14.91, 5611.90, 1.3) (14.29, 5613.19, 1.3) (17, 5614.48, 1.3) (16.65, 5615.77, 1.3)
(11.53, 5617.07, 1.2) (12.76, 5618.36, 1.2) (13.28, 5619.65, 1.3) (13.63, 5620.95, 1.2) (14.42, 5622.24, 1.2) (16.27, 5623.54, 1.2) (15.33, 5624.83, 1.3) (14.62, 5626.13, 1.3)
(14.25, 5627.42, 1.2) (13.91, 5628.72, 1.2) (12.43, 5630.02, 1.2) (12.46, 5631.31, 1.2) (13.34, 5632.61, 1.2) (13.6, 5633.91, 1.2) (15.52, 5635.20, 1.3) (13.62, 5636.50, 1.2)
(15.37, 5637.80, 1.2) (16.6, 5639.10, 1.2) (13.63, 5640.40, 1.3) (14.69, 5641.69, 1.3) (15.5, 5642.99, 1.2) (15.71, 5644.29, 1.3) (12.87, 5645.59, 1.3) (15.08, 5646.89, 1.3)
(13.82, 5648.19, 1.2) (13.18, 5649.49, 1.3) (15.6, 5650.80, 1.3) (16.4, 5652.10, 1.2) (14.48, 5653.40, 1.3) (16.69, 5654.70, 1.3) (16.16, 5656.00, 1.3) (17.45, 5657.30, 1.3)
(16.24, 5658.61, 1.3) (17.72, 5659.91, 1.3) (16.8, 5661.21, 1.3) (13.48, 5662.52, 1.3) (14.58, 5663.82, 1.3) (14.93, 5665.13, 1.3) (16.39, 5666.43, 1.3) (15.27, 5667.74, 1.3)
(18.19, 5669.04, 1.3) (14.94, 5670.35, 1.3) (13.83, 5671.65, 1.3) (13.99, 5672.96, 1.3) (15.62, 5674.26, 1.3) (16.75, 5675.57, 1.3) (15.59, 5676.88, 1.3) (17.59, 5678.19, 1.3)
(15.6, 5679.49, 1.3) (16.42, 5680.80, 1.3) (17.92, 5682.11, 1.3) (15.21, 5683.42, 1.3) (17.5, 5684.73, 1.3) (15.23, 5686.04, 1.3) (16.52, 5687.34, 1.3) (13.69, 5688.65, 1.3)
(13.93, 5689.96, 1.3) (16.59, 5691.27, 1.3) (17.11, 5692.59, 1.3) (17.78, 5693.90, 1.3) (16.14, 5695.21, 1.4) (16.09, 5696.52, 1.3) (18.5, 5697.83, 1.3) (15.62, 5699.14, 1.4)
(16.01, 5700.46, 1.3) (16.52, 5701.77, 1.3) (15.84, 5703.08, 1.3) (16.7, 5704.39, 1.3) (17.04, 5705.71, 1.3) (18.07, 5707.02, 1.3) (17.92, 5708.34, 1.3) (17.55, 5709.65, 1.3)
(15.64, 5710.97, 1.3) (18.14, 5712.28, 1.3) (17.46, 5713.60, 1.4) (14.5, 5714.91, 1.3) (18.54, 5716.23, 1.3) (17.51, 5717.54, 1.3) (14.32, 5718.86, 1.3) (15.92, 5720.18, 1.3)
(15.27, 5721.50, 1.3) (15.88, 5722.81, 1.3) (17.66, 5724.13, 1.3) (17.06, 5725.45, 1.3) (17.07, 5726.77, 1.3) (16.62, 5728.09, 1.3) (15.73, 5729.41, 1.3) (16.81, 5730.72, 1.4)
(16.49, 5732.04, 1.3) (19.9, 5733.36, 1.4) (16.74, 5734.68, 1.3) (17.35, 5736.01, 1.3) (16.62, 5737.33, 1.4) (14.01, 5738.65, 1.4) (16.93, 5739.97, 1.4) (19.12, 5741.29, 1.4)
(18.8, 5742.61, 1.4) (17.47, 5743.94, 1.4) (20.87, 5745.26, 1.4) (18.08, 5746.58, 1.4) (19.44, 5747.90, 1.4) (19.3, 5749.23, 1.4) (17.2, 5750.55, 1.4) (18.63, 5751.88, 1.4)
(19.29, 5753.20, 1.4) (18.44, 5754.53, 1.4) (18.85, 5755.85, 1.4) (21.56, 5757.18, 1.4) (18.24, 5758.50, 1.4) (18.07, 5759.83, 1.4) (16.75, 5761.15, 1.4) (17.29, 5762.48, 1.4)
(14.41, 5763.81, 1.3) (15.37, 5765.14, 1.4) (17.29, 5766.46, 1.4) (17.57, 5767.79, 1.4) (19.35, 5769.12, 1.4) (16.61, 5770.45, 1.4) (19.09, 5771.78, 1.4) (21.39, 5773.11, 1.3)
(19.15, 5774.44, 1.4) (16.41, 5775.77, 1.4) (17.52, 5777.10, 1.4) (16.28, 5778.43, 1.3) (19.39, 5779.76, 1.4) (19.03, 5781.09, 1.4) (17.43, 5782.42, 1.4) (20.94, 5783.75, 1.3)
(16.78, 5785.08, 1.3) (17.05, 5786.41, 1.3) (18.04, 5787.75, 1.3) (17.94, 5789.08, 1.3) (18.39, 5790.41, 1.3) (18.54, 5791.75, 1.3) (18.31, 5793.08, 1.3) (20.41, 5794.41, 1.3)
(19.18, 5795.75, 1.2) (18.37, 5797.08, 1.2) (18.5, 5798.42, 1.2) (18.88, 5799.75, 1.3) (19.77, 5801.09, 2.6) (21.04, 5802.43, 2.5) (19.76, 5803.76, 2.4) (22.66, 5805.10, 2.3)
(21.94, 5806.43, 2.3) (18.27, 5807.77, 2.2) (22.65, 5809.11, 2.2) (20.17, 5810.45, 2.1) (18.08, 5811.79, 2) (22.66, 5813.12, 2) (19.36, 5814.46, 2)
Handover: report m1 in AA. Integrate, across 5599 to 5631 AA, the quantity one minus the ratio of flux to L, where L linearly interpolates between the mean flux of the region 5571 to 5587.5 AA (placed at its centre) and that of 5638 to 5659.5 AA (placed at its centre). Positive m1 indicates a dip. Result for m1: 2.69 AA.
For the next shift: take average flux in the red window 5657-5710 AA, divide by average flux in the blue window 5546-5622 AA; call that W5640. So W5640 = 1.09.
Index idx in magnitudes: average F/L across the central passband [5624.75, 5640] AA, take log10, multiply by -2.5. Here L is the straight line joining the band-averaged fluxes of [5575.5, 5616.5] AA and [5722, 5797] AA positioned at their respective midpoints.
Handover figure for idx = 0.102 mag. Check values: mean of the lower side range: 14.9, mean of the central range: 14.2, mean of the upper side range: 17.9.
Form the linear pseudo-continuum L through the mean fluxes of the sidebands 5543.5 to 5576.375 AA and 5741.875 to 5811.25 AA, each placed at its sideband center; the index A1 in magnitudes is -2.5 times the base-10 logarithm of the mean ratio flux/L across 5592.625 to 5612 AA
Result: 0.12 mag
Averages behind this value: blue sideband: 15.1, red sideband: 18.7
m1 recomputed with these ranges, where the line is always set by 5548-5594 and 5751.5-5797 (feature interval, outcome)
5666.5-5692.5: 1.5 AA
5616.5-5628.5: 1.5 AA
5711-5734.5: 1.0 AA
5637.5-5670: 1.9 AA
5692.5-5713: 0.3 AA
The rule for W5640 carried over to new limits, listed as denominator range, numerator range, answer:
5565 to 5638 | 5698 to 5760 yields 1.19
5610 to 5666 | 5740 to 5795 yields 1.24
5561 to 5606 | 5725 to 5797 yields 1.20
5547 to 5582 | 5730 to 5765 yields 1.17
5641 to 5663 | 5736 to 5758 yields 1.19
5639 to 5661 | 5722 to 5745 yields 1.11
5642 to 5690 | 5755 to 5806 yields 1.18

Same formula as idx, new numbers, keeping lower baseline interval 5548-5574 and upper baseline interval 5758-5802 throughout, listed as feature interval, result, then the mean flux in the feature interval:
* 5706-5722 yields 0.03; 16.8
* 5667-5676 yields 0.08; 15.5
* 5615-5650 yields 0.13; 14.2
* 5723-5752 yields 0.00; 17.6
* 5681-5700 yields 0.04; 16.3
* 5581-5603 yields 0.06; 14.6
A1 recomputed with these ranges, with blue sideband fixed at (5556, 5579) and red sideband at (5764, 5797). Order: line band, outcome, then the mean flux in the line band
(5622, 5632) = 0.134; 14.2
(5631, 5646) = 0.124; 14.5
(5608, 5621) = 0.097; 14.5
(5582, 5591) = 0.047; 14.8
